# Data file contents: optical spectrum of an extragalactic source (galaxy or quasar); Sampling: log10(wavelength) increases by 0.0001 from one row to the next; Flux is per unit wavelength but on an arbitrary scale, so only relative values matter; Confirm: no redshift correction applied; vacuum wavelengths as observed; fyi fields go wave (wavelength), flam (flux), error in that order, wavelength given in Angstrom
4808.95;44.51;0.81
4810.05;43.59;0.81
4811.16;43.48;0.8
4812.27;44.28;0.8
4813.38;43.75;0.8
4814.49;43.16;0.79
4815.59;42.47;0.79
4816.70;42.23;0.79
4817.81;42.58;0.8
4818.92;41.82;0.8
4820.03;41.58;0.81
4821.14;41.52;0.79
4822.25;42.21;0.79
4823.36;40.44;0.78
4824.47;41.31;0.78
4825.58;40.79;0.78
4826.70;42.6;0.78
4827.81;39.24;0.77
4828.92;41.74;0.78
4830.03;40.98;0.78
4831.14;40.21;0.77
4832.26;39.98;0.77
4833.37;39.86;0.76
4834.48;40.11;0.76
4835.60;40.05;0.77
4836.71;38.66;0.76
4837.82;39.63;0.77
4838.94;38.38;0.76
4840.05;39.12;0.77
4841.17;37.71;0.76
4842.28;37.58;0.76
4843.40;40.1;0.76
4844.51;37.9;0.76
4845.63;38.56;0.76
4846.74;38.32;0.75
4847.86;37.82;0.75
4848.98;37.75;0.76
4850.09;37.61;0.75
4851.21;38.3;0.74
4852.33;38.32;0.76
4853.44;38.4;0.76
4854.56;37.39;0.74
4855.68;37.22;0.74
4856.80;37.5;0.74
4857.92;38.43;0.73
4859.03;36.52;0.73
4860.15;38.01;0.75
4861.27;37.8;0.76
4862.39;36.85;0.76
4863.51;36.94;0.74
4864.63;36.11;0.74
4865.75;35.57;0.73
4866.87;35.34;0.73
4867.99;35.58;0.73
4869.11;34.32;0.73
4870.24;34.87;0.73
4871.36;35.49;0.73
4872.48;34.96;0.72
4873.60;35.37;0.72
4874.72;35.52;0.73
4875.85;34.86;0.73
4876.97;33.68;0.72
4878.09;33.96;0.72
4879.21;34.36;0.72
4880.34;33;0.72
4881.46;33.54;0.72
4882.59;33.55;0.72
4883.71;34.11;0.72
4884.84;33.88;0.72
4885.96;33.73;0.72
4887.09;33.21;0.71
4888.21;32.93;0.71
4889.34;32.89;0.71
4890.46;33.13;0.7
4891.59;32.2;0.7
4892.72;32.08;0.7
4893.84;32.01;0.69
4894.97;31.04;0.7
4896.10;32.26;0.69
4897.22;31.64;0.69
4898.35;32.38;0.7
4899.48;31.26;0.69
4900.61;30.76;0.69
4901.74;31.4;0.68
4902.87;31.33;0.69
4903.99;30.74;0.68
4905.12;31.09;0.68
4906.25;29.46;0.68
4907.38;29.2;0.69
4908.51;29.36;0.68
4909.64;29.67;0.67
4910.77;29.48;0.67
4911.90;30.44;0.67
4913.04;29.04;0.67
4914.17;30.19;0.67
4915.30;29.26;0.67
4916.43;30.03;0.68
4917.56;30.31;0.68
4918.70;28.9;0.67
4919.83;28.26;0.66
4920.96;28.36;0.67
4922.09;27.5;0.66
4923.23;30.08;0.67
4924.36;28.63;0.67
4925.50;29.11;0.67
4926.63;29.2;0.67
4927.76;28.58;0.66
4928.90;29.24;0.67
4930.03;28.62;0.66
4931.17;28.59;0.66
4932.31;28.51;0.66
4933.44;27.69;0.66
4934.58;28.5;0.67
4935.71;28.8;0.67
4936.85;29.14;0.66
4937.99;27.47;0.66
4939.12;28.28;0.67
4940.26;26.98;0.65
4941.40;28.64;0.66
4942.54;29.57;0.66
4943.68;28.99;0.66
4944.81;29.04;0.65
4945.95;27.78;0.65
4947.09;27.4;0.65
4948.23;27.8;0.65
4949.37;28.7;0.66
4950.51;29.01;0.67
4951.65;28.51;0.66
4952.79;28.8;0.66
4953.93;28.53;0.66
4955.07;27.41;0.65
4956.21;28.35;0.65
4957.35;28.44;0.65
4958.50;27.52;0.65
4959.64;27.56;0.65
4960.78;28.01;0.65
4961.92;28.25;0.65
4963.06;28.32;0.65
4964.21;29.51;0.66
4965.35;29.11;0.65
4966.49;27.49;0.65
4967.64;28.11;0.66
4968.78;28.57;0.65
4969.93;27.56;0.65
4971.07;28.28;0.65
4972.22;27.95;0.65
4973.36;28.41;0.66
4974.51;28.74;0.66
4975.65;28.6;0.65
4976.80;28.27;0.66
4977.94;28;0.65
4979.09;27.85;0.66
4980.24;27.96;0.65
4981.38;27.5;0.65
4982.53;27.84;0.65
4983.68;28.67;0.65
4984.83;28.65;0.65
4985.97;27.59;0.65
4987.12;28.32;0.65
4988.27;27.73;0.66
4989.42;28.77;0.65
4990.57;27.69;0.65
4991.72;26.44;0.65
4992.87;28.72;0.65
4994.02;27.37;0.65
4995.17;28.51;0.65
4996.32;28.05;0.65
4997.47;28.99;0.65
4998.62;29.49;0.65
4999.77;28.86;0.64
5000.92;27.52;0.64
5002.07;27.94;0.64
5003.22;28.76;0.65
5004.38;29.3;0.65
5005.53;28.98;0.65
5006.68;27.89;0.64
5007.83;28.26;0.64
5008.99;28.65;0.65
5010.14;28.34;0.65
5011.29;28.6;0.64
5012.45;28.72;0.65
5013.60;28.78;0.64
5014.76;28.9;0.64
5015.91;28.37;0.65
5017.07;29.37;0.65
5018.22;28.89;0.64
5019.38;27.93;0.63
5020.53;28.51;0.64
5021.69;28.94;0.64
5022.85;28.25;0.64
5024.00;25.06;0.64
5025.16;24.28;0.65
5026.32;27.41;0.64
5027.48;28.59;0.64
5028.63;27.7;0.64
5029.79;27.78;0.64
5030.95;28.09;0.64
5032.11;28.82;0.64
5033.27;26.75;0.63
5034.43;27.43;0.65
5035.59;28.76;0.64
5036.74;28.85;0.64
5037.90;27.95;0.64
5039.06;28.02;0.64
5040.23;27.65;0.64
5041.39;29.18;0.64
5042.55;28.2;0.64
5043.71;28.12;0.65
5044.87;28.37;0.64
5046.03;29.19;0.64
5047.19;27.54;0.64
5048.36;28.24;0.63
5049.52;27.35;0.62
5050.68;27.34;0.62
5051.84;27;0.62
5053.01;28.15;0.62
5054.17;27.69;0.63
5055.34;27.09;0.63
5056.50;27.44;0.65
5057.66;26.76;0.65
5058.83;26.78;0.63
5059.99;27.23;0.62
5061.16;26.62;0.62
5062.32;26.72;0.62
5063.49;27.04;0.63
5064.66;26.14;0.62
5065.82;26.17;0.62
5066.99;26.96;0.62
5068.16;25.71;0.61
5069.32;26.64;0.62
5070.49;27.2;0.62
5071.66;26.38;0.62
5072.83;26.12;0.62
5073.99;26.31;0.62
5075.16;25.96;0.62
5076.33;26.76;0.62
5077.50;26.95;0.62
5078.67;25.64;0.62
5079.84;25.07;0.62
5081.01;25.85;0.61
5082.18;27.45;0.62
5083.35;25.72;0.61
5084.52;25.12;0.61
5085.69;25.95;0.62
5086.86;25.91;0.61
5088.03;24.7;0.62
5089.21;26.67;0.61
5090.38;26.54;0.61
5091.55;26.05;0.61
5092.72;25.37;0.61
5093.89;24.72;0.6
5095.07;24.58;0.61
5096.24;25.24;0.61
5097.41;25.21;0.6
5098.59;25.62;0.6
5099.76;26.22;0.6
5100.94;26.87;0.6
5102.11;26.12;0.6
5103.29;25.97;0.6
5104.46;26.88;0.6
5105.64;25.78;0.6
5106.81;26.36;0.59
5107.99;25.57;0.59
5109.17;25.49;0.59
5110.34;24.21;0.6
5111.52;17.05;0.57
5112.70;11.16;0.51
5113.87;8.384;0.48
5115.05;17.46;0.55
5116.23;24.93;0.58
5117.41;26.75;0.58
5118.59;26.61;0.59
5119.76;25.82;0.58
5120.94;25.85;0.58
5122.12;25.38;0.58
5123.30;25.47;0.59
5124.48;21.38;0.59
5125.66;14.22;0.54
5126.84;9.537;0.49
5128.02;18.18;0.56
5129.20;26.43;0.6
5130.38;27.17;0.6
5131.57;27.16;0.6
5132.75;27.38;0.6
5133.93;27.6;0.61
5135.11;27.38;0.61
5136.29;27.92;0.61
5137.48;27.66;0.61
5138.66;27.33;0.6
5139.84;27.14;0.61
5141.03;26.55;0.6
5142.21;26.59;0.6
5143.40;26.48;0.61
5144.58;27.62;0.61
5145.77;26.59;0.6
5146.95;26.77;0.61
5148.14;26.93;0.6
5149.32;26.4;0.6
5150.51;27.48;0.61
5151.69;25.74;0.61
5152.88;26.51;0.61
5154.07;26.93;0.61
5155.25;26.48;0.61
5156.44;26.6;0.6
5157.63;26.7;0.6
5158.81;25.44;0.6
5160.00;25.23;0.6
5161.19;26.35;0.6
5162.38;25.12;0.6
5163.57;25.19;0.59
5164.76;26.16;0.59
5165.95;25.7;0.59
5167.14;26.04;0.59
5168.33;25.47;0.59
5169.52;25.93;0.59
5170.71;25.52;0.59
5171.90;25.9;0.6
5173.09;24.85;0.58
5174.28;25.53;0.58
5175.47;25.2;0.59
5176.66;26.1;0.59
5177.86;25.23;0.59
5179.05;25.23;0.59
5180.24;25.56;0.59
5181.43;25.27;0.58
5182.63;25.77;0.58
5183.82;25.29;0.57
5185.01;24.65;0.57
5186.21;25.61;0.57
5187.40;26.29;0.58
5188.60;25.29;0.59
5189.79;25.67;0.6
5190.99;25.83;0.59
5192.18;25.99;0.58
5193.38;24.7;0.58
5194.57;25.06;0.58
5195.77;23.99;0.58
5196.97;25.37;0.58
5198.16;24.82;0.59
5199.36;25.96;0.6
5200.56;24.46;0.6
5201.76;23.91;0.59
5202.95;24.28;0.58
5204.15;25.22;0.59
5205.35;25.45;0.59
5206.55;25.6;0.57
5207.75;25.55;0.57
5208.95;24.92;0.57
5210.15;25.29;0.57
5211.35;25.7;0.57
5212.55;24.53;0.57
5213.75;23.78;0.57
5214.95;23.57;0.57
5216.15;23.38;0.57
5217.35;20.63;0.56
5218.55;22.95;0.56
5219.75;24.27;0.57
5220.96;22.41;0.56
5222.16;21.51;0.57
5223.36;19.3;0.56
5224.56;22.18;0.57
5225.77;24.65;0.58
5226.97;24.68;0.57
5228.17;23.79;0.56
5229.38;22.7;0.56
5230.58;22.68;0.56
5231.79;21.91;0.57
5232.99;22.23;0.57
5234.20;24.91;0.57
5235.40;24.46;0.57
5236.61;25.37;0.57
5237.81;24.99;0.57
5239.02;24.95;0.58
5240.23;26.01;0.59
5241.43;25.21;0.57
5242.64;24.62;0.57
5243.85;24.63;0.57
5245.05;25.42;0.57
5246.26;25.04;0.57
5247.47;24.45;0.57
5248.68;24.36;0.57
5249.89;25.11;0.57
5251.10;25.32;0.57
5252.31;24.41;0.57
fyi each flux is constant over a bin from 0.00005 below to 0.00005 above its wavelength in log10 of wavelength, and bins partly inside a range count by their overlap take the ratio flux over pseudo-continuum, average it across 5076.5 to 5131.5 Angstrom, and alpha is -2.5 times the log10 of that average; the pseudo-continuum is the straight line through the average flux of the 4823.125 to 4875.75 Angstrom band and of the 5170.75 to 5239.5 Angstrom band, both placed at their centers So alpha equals 0.18 mag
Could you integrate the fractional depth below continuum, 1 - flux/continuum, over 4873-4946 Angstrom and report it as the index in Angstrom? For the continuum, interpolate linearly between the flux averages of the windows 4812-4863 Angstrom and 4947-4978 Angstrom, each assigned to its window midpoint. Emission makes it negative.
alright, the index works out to 5.4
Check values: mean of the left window 39.7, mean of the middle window 30.7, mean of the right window 28.3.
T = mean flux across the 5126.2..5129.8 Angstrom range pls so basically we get 18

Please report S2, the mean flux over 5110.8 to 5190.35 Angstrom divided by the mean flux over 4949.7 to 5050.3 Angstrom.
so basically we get 0.9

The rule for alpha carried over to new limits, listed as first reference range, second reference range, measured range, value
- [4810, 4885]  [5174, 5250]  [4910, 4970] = 0.21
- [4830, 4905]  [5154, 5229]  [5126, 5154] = 0.03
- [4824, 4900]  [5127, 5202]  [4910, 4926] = 0.18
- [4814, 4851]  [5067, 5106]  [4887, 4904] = 0.15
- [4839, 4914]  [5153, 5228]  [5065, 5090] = 0.09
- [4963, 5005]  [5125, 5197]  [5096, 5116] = 0.15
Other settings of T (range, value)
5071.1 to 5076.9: 26.3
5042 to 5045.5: 28.3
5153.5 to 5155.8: 26.8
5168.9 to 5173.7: 25.6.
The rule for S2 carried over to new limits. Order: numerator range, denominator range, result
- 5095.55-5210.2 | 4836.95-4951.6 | 0.77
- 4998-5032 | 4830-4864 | 0.73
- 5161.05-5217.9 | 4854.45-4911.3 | 0.75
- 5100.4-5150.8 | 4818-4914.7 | 0.68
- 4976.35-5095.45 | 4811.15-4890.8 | 0.73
